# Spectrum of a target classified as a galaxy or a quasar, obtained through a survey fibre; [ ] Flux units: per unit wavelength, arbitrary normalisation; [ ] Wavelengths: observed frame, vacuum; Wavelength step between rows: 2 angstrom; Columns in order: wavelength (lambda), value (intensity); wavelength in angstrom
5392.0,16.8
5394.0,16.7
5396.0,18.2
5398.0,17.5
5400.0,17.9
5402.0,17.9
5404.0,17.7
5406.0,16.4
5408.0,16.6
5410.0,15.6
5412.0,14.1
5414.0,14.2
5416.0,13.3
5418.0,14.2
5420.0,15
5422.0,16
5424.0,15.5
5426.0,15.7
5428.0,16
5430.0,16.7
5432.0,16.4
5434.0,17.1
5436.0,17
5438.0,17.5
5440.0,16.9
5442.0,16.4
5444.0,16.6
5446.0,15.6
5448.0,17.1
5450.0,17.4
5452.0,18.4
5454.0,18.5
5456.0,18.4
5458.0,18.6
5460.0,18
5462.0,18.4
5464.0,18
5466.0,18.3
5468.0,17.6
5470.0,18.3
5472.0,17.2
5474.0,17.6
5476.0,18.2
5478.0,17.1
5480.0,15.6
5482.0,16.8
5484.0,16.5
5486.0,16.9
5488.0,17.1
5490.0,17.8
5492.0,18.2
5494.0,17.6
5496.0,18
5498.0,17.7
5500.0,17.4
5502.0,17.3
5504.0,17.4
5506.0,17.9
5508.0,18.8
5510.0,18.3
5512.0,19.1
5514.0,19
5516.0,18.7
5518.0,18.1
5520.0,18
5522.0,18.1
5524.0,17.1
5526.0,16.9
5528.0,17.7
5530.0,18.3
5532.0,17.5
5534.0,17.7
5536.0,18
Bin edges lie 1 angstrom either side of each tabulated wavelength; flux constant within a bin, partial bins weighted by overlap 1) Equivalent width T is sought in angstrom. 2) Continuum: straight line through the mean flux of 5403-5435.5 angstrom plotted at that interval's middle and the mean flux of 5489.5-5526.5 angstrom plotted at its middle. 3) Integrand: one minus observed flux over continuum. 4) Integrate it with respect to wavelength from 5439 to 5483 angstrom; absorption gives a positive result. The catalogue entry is -1.9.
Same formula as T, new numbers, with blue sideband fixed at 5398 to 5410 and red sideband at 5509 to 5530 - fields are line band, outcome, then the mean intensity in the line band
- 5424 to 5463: 0.77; 17.2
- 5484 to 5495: 0.27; 17.4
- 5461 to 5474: -0.18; 17.9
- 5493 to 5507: 0.26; 17.6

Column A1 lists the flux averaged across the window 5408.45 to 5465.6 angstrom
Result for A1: 16.5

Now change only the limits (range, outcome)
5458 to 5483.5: 17.6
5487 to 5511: 17.8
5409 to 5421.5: 14.5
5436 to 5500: 17.5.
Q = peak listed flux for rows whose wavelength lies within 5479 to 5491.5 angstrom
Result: 17.8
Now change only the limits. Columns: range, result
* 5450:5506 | 18.6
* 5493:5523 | 19.1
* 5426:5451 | 17.5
